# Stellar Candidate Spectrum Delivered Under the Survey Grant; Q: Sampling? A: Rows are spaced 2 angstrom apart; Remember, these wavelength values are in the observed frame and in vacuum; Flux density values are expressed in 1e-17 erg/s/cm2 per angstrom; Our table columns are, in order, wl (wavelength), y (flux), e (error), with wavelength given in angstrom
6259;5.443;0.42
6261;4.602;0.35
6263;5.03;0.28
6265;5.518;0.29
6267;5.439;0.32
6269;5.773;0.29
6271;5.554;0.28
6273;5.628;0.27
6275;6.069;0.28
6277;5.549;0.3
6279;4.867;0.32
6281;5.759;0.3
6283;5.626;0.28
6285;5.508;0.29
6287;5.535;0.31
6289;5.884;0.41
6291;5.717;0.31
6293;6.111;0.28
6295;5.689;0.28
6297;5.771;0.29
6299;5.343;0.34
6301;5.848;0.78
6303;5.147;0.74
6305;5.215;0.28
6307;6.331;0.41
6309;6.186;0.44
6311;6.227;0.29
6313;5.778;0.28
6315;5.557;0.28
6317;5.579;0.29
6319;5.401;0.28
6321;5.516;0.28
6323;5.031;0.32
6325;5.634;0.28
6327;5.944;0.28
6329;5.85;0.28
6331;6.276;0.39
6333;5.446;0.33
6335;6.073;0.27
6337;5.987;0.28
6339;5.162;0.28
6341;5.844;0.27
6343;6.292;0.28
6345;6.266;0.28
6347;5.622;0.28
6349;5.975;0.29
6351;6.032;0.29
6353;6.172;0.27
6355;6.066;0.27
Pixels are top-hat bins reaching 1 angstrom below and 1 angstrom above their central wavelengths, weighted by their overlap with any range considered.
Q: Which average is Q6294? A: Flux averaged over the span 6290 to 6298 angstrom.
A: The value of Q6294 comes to 5.82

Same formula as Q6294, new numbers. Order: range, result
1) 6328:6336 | 5.91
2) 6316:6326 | 5.43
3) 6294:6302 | 5.66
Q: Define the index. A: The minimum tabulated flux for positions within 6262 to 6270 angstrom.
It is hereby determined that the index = 5.03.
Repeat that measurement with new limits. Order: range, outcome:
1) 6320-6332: 5.031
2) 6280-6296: 5.508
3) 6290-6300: 5.343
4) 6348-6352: 5.975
